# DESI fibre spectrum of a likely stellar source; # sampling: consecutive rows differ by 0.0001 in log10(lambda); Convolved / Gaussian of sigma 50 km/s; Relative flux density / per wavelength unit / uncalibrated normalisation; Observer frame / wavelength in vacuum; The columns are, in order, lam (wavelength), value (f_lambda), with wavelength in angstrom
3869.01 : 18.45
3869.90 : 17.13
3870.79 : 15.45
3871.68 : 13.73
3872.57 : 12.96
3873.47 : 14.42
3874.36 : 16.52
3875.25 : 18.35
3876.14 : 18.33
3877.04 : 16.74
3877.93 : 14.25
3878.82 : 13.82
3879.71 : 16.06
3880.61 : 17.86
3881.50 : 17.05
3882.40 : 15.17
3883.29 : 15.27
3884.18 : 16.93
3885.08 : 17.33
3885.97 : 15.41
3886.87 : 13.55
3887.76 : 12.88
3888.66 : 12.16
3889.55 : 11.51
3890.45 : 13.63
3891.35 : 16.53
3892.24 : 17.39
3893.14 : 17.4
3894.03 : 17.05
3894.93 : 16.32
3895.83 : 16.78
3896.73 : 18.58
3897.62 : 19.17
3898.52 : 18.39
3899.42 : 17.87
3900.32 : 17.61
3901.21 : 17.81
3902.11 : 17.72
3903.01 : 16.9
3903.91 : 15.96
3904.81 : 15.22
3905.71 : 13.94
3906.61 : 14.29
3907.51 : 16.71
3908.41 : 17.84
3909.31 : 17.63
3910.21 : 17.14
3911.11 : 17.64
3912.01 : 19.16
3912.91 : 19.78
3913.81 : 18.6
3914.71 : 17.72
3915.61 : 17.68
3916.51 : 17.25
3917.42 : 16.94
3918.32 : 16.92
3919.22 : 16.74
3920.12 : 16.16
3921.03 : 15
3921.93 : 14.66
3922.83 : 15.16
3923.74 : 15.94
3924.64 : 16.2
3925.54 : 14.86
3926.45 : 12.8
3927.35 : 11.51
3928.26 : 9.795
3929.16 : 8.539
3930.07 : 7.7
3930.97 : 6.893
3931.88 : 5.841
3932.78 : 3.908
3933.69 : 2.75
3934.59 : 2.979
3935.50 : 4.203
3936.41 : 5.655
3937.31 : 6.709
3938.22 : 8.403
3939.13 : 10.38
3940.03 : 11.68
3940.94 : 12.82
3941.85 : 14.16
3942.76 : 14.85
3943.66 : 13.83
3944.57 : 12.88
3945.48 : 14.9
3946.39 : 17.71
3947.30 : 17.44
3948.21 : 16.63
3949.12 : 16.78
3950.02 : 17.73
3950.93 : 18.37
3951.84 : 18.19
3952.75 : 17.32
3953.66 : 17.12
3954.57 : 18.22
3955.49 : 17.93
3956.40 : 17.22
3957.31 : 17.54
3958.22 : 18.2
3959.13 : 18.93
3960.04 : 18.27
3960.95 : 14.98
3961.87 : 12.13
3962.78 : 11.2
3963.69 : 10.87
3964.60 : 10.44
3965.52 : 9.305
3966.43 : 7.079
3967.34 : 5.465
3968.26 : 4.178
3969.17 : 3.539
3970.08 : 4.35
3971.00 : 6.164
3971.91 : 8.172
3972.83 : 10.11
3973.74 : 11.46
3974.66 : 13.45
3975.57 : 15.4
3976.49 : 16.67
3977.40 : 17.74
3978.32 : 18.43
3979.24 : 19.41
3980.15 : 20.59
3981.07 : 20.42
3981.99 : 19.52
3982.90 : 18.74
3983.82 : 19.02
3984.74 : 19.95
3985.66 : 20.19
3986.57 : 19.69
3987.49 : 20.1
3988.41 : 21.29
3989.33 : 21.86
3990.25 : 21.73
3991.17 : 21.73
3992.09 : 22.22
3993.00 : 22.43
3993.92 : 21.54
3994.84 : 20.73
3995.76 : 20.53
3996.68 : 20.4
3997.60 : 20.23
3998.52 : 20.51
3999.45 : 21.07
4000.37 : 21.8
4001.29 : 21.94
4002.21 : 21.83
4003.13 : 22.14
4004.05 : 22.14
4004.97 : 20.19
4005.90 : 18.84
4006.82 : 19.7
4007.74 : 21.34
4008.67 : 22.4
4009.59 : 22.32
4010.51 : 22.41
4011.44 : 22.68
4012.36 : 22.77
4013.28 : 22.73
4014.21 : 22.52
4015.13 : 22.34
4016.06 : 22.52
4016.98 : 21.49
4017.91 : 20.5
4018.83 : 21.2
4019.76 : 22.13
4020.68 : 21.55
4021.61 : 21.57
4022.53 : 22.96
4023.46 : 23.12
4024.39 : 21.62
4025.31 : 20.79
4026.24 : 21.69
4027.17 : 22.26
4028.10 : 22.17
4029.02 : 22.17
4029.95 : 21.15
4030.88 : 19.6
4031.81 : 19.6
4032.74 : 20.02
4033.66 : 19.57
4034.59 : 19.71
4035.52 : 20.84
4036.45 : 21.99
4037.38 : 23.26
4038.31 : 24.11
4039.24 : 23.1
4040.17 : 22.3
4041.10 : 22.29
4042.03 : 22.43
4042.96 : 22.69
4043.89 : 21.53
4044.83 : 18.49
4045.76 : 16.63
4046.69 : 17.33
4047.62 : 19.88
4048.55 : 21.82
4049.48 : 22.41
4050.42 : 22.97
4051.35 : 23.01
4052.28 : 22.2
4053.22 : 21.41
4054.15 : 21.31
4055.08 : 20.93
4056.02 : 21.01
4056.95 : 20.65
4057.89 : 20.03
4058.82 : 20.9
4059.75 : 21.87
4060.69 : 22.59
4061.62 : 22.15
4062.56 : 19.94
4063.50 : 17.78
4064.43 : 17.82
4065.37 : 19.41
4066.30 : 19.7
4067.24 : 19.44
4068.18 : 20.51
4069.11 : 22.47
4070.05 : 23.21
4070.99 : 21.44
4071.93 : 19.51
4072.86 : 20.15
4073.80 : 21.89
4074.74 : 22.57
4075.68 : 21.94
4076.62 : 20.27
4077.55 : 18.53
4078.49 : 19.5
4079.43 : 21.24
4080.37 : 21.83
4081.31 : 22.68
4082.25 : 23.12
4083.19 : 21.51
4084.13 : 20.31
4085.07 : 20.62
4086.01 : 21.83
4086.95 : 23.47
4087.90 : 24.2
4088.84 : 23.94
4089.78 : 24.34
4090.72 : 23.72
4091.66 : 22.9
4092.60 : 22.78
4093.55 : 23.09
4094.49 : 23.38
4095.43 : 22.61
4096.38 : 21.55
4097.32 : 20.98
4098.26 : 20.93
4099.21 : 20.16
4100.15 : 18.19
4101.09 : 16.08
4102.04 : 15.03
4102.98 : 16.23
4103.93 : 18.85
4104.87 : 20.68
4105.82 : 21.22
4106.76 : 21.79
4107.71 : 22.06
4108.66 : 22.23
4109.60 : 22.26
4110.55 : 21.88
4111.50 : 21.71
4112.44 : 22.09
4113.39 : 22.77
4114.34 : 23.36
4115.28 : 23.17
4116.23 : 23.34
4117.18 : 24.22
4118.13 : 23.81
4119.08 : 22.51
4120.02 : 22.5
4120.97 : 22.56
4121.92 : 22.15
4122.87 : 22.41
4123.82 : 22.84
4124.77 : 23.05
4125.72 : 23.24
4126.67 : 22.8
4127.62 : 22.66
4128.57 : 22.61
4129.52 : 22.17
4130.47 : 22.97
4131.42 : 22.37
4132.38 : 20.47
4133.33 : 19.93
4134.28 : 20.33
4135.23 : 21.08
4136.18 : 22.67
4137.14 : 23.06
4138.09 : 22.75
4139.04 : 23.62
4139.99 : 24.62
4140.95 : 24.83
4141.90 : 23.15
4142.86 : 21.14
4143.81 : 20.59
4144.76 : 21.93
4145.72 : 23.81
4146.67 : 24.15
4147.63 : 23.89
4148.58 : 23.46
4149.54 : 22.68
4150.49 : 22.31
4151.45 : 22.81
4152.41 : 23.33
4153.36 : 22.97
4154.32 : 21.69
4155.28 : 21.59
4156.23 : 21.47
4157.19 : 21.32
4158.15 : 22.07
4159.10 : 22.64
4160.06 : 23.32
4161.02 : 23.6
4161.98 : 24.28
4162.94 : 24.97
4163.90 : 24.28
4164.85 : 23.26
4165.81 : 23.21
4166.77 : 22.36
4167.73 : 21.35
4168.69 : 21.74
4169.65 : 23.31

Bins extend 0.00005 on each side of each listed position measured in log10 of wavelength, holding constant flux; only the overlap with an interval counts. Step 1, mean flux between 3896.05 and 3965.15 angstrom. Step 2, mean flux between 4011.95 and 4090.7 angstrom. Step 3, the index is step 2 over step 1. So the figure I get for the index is 1.47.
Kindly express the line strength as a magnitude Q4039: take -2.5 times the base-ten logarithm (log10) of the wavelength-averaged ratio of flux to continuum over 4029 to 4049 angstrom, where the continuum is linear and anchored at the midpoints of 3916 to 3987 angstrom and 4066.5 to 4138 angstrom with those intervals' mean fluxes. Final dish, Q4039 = -0.15 mag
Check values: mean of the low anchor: 13.5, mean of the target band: 20.9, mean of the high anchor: 21.7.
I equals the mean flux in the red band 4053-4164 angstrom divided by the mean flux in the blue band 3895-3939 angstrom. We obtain 1.6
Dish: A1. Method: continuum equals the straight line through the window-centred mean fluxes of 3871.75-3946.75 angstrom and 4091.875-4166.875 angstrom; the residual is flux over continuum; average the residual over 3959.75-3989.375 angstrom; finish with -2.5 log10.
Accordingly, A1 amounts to 0.19 mag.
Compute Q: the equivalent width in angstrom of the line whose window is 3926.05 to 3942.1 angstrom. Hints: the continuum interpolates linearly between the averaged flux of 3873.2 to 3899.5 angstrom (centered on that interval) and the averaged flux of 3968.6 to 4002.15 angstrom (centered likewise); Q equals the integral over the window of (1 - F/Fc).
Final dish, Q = 8.4 angstrom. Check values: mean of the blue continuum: 16.1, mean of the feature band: 8.06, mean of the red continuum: 17.9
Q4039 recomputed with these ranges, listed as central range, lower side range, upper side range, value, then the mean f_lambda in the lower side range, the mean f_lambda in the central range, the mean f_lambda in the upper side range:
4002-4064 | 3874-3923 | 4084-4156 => -0.08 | 16.5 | 21.4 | 22.1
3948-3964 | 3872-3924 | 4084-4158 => 0.08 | 16.4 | 16.6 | 22.1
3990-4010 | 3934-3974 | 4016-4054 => -0.21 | 12.4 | 21.3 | 21.4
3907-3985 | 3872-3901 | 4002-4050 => 0.30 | 16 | 13.8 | 21.4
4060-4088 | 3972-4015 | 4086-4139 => 0.02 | 20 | 21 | 21.9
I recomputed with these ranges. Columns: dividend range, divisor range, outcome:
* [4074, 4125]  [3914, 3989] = 1.57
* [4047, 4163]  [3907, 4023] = 1.34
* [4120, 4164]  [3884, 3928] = 1.39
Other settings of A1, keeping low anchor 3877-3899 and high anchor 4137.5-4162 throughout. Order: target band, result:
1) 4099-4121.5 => 0.03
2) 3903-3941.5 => 0.27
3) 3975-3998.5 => -0.08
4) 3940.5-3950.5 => 0.13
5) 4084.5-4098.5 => -0.07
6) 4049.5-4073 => -0.02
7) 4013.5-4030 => -0.13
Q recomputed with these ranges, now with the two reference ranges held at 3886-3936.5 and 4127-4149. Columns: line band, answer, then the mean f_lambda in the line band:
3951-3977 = 5.7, 12.7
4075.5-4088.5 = -0.6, 21.5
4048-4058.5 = -1.1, 21.6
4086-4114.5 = -0.4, 21.5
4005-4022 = -3.4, 21.7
